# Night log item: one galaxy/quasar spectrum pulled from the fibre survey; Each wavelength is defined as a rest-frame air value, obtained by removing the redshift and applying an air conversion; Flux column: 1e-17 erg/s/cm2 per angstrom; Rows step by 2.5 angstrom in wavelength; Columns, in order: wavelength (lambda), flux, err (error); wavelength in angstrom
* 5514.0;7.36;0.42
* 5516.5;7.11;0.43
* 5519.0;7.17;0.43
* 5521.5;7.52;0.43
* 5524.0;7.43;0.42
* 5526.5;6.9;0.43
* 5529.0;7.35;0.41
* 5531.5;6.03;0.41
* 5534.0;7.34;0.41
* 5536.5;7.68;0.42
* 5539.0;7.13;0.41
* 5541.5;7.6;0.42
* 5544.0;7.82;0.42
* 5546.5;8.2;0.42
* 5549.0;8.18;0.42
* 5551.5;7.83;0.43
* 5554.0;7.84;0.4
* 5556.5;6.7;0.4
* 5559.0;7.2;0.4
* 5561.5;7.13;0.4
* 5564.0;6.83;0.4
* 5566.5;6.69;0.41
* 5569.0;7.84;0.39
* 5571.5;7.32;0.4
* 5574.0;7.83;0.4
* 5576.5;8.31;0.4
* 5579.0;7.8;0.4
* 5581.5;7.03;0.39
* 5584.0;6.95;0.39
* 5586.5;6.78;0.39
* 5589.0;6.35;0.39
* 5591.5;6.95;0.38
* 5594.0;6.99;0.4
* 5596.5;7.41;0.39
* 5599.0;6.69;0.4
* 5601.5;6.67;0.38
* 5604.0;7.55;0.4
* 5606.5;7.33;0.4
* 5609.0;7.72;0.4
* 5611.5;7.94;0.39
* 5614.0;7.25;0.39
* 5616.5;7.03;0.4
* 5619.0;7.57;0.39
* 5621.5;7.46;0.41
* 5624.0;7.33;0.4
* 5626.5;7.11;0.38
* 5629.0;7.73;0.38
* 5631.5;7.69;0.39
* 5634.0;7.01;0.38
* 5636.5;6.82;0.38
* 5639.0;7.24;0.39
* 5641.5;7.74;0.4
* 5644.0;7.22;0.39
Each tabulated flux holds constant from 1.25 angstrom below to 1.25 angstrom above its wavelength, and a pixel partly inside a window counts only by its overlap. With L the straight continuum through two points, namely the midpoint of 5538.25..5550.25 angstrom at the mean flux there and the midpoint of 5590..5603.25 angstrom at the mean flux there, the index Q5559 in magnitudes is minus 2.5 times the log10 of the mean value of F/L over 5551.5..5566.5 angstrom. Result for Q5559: 0.061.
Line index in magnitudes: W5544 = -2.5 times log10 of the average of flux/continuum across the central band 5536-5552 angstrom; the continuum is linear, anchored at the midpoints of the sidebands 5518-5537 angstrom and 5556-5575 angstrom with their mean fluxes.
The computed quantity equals -0.09 mag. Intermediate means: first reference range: 7.16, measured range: 7.78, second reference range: 7.2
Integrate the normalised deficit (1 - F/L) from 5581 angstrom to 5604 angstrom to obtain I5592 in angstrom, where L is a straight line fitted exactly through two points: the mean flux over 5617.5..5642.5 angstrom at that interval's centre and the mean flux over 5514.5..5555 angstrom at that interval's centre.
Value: 1.5 angstrom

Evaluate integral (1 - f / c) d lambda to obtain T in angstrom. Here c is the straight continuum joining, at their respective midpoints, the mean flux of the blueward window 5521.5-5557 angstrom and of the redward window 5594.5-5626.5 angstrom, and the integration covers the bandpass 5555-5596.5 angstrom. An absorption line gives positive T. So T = 1.12 angstrom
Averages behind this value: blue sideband 7.45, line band 7.18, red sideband 7.31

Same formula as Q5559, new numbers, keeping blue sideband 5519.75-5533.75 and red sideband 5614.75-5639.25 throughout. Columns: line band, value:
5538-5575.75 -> -0.052 mag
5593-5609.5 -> 0.010 mag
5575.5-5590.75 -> 0.003 mag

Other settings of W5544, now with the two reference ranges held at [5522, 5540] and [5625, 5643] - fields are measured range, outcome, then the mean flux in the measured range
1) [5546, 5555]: -0.118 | 8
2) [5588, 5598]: 0.049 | 6.93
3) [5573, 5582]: -0.083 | 7.8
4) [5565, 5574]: -0.020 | 7.35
